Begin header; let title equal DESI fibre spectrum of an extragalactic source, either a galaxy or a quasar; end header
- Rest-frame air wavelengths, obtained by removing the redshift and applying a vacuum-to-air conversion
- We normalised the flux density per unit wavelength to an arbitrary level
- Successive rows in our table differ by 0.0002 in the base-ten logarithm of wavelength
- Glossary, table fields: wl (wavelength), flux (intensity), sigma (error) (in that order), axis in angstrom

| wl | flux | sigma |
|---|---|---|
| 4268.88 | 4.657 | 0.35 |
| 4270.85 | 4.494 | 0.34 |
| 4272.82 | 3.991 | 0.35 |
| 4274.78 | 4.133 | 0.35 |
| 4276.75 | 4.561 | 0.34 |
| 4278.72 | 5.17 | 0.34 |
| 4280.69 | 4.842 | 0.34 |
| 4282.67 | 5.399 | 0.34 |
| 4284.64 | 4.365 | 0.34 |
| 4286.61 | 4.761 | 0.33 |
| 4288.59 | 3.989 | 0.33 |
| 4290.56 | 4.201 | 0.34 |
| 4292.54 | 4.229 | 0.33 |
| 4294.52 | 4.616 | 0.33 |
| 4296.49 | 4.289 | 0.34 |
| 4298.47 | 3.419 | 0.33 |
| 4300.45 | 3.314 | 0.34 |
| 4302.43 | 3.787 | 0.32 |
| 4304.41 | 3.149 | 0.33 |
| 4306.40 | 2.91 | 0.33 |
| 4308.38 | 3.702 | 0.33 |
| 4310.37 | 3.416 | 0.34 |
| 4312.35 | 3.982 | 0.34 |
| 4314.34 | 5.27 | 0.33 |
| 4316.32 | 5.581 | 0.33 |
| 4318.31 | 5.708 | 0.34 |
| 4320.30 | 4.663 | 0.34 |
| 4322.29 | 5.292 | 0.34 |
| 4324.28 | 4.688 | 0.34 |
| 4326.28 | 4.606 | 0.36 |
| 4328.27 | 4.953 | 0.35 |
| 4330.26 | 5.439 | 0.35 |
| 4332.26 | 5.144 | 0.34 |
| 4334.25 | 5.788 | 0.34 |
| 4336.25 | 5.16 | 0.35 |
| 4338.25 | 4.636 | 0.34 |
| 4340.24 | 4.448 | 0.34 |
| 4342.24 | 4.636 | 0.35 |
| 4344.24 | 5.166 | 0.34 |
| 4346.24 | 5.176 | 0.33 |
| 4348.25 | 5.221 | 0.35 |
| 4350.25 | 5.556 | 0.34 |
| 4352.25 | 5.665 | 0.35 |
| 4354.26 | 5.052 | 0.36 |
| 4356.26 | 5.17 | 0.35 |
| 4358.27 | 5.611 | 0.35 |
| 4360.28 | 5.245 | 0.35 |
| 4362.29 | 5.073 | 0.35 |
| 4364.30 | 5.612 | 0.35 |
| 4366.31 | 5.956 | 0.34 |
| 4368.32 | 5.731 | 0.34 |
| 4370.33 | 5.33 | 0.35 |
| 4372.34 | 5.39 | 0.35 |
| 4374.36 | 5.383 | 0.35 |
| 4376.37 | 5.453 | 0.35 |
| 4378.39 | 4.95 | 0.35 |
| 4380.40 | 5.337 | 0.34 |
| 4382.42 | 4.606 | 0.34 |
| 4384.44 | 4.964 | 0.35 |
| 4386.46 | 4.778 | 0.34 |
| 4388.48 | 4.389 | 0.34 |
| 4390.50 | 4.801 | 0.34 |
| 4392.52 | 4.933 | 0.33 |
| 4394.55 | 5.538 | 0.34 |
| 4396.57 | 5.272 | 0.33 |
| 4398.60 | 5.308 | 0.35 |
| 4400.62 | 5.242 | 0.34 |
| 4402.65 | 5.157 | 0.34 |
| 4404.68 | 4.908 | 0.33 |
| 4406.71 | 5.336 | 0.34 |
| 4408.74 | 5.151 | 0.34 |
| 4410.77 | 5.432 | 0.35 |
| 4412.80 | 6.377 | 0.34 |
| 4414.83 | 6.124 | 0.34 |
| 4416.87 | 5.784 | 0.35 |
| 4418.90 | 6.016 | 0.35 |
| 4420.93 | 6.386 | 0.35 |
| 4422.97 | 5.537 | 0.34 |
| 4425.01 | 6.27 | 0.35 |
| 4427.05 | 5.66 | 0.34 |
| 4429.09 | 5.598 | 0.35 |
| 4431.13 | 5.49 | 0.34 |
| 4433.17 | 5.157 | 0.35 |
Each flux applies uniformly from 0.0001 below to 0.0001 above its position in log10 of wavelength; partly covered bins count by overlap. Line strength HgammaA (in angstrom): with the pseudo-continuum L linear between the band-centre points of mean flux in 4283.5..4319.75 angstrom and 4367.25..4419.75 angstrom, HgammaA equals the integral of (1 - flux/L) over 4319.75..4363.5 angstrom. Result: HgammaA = -4.3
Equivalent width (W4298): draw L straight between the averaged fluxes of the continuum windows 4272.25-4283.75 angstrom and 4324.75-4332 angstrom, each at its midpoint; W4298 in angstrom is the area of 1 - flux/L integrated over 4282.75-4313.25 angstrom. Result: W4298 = 5.66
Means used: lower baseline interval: 4.71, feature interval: 3.92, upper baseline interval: 4.99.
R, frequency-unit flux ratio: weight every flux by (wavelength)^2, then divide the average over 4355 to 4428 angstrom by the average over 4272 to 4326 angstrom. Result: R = 1.29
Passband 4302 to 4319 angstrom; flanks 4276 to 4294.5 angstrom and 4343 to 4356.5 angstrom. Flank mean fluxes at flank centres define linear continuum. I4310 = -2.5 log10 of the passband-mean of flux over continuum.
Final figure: 0.18 mag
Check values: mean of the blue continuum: 4.61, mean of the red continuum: 5.28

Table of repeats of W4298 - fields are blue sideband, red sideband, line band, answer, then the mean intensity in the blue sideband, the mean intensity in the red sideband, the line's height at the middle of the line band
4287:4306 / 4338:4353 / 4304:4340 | -1.4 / 3.88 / 5.08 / 4.5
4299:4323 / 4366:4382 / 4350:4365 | -0.8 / 4.2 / 5.39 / 5.08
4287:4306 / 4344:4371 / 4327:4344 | -0.6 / 3.88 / 5.4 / 4.86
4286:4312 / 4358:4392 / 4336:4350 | -1.0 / 3.82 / 5.2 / 4.62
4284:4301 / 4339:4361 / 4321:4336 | -1.0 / 4.15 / 5.17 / 4.79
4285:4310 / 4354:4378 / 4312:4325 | -2.2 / 3.86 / 5.42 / 4.34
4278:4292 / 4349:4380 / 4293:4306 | 2.8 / 4.65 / 5.41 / 4.79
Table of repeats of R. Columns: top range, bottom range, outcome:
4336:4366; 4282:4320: 1.26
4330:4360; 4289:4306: 1.38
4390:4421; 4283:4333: 1.30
